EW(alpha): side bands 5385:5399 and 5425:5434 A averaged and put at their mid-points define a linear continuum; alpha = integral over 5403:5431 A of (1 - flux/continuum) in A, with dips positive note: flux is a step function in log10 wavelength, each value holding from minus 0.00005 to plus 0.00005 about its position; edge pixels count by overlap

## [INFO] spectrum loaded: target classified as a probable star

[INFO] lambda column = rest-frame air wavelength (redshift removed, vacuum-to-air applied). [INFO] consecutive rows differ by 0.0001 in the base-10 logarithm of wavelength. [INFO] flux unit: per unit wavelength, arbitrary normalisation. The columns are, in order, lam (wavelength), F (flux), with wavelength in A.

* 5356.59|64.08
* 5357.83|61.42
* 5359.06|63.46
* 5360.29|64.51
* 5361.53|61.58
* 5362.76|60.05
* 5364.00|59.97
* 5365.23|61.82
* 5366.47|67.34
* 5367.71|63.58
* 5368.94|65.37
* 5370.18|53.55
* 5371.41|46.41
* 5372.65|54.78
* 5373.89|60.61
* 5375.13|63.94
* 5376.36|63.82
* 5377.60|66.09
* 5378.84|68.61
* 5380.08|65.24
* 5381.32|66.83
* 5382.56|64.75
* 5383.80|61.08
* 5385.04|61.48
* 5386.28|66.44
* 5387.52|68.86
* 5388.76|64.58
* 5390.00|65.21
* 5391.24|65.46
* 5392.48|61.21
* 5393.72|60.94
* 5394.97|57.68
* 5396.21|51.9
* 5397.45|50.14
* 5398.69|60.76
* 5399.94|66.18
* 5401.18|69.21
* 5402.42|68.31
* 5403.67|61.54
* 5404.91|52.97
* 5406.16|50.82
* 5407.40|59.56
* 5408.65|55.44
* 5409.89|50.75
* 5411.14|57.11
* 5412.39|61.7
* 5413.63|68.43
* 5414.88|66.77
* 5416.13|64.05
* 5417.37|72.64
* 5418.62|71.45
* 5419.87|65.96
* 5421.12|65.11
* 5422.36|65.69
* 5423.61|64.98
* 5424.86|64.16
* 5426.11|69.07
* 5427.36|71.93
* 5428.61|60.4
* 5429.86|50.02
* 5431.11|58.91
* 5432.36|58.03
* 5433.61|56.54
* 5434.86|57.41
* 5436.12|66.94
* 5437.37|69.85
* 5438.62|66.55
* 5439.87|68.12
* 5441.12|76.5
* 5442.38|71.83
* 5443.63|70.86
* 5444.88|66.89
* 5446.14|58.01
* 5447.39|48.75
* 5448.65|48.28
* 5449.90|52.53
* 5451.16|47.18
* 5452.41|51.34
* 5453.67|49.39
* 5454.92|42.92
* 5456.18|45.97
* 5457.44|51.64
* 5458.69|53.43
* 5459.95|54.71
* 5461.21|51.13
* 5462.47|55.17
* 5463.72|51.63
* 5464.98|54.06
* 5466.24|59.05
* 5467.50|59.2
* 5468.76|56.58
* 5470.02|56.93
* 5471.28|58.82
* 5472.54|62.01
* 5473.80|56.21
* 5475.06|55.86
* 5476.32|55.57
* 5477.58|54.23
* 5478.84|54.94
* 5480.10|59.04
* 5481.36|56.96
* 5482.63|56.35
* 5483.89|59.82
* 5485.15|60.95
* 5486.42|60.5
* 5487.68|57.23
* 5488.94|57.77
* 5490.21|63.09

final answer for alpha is -0.54 A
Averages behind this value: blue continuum 61.2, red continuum 61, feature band 62.2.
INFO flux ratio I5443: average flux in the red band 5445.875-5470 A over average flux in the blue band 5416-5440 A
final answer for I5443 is 0.81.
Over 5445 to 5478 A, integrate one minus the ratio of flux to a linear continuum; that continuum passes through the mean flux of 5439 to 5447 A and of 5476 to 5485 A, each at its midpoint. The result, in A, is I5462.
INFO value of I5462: 4.6 A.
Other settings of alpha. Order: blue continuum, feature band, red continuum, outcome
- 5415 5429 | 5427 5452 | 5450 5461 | -1.37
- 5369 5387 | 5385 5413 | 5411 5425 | 1.60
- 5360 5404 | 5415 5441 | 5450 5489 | -2.79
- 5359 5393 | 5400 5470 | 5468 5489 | 0.07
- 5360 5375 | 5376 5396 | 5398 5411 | -1.45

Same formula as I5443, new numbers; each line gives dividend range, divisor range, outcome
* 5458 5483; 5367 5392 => 0.89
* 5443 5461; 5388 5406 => 0.87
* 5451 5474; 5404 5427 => 0.86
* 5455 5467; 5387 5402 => 0.85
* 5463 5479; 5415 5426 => 0.85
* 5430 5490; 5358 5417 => 0.93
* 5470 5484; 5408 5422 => 0.90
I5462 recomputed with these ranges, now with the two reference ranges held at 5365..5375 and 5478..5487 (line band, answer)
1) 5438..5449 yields -1.1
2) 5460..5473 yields 0.5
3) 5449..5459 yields 1.6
